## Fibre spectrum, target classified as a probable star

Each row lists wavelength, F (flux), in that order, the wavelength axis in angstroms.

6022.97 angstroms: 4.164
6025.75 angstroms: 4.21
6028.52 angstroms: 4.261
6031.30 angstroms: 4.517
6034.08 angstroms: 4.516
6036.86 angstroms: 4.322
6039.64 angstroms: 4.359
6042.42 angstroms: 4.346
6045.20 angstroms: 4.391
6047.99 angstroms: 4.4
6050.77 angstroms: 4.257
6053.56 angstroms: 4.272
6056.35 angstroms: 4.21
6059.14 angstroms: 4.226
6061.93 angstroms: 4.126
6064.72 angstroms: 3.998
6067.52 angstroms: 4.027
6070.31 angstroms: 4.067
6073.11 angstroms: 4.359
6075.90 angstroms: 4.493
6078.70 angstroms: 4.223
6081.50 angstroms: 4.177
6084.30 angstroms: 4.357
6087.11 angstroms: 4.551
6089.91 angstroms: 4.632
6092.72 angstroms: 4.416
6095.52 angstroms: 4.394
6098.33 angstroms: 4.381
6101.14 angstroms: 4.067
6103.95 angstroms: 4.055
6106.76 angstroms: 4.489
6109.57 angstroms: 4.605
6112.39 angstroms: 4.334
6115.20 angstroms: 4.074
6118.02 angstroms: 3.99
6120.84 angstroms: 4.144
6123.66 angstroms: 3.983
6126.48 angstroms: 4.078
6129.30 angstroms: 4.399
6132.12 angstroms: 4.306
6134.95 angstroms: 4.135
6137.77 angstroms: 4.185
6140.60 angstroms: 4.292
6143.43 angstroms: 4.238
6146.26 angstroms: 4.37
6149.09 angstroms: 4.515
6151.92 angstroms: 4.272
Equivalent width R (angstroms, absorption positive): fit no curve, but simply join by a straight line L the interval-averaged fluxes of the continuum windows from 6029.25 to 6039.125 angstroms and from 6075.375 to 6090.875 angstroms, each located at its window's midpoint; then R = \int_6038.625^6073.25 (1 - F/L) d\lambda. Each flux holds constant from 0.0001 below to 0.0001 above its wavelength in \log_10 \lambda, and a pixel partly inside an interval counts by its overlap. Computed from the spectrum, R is 1.5 angstroms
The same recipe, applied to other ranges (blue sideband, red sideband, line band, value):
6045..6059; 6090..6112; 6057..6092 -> 0.41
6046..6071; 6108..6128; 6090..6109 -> -0.72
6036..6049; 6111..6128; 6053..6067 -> 0.50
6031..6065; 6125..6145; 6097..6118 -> -0.05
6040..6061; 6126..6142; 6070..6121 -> -0.55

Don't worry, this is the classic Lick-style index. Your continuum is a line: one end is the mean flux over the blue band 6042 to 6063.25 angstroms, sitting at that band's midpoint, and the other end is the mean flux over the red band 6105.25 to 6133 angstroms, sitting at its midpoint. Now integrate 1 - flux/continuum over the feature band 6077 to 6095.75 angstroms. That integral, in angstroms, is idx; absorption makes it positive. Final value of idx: -0.6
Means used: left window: 4.28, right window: 4.24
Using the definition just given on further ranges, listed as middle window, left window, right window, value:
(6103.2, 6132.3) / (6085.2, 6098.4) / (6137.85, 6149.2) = 1.14 angstroms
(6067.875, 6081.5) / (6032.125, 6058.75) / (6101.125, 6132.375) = 0.11 angstroms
